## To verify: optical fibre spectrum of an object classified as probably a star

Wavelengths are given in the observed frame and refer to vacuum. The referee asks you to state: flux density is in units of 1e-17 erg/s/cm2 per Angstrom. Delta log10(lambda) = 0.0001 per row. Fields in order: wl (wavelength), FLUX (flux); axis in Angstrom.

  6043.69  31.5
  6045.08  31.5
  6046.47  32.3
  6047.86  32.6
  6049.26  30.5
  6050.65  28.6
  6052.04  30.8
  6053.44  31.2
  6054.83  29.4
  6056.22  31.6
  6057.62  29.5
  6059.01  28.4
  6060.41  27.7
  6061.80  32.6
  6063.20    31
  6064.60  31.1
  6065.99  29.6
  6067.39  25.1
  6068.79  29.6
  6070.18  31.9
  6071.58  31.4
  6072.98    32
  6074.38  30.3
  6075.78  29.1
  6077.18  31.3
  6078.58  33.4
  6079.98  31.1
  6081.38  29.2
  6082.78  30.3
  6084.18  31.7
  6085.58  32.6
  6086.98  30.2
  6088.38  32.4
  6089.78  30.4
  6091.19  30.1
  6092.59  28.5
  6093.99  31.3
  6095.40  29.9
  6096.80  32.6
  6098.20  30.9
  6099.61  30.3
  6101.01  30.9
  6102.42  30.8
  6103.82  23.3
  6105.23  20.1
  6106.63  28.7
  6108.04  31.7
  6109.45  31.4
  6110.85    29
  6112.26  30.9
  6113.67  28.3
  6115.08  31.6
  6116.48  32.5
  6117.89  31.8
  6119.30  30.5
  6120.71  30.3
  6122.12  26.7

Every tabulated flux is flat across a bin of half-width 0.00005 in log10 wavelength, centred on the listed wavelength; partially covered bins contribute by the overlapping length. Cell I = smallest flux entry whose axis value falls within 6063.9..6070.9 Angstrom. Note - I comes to 25.1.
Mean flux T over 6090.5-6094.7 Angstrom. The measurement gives 30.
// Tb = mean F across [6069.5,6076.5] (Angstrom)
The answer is 30.9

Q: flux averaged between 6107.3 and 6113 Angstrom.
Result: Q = 30.7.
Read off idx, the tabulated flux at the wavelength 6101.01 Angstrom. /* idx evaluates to 30.9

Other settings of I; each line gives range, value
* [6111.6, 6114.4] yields 28.3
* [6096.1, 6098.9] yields 30.9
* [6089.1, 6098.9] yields 28.5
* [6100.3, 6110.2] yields 20.1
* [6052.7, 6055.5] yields 29.4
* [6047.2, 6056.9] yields 28.6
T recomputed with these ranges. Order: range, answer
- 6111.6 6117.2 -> 30.8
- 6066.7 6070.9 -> 28.9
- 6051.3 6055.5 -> 30.5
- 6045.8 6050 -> 31.7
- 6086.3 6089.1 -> 31.3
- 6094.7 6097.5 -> 31.3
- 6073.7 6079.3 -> 31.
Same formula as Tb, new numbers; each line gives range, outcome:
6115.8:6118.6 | 32.1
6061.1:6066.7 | 31.1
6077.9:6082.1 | 31.2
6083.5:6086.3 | 32.2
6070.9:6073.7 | 31.7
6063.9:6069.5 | 28.9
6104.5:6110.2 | 28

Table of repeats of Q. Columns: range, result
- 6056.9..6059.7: 29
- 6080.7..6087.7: 30.8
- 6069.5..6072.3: 31.6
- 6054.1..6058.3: 30.2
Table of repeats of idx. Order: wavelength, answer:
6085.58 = 32.6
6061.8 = 32.6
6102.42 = 30.8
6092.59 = 28.5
